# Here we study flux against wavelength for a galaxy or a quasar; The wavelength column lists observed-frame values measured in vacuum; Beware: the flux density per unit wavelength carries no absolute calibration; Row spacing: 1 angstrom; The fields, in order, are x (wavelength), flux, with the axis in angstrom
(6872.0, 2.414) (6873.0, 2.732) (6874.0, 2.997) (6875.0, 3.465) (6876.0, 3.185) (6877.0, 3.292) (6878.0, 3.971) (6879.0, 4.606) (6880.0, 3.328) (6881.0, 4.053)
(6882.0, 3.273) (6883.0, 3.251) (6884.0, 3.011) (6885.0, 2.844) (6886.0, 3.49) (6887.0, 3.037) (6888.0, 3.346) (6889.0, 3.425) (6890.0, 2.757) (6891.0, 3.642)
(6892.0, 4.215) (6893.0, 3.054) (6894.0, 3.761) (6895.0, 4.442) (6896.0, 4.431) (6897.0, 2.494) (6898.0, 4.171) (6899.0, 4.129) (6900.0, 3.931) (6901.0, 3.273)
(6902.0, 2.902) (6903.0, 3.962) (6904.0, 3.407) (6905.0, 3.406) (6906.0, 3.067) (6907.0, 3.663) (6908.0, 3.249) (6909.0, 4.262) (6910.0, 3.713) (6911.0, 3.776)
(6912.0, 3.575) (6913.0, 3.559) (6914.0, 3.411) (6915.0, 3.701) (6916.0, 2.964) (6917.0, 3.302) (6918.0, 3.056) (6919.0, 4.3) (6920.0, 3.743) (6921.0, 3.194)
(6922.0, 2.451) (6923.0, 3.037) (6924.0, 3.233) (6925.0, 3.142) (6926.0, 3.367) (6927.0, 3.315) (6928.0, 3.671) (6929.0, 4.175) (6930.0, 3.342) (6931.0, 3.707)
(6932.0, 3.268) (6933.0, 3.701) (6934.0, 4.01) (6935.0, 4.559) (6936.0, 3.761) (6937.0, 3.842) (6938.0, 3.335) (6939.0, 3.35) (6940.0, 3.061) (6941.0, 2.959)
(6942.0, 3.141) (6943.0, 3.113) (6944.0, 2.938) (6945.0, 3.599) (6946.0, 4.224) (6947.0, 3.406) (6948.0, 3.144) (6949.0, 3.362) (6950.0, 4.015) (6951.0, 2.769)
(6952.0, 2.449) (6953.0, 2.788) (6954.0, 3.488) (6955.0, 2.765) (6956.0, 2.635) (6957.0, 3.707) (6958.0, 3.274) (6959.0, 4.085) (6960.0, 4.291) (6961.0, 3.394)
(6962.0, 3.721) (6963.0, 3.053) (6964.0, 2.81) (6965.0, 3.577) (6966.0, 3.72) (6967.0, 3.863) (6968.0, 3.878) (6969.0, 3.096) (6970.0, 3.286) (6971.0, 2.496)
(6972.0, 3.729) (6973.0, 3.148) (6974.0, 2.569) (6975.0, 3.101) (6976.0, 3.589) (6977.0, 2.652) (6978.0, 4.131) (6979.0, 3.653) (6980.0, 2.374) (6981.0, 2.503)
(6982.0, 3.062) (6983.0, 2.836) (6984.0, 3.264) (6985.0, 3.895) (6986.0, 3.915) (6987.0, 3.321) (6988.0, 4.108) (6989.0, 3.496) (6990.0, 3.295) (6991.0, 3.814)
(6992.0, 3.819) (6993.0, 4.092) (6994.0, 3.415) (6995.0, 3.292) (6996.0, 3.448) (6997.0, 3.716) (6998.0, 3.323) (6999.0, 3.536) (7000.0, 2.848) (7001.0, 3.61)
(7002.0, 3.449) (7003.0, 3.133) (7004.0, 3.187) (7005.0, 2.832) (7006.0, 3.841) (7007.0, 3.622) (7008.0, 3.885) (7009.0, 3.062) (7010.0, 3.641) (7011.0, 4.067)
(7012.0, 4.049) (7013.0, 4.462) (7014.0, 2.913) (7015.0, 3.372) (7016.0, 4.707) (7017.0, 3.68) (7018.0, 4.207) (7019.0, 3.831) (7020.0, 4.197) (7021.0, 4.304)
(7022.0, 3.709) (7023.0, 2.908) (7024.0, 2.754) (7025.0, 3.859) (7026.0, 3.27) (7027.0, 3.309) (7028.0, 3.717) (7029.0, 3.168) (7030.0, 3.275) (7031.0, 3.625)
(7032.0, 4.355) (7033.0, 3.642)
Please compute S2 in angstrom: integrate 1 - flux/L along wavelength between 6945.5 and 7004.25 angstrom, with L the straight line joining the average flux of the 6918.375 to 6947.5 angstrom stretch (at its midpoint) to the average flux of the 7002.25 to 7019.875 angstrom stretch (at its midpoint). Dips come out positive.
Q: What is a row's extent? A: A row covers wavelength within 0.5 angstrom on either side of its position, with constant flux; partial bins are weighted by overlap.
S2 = 3.6 angstrom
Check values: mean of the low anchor 3.48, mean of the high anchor 3.68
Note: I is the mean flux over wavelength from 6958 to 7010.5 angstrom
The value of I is 3.41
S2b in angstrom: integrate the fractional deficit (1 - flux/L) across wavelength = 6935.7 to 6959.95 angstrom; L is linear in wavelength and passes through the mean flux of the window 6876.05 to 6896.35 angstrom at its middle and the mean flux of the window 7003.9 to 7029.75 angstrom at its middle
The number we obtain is 1.9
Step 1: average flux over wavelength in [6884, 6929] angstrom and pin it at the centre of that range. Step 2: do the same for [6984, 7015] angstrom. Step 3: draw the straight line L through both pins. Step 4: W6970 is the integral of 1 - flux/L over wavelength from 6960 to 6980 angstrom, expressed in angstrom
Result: 1.1 angstrom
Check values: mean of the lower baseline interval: 3.48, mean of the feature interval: 3.34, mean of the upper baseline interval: 3.56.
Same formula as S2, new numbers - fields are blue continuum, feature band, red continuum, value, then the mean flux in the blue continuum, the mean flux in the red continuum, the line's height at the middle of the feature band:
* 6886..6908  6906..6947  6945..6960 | -0.7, 3.54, 3.34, 3.43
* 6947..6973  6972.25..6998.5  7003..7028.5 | 0.7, 3.33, 3.65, 3.48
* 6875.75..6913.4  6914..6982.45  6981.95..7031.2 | 3.9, 3.55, 3.57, 3.56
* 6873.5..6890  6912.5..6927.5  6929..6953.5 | 0.4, 3.39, 3.43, 3.41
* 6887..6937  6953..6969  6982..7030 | 0.5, 3.55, 3.57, 3.56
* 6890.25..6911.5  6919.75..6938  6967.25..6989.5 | 0.0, 3.65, 3.28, 3.52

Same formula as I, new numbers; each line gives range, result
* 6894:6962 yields 3.48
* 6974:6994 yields 3.4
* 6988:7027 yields 3.6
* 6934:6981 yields 3.34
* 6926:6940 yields 3.66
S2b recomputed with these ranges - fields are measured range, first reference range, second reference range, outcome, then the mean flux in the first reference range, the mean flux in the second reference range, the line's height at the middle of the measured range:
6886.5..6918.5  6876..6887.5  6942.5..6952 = -1.0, 3.46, 3.35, 3.42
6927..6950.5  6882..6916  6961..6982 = -1.2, 3.51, 3.25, 3.37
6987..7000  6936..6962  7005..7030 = -0.1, 3.34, 3.66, 3.55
